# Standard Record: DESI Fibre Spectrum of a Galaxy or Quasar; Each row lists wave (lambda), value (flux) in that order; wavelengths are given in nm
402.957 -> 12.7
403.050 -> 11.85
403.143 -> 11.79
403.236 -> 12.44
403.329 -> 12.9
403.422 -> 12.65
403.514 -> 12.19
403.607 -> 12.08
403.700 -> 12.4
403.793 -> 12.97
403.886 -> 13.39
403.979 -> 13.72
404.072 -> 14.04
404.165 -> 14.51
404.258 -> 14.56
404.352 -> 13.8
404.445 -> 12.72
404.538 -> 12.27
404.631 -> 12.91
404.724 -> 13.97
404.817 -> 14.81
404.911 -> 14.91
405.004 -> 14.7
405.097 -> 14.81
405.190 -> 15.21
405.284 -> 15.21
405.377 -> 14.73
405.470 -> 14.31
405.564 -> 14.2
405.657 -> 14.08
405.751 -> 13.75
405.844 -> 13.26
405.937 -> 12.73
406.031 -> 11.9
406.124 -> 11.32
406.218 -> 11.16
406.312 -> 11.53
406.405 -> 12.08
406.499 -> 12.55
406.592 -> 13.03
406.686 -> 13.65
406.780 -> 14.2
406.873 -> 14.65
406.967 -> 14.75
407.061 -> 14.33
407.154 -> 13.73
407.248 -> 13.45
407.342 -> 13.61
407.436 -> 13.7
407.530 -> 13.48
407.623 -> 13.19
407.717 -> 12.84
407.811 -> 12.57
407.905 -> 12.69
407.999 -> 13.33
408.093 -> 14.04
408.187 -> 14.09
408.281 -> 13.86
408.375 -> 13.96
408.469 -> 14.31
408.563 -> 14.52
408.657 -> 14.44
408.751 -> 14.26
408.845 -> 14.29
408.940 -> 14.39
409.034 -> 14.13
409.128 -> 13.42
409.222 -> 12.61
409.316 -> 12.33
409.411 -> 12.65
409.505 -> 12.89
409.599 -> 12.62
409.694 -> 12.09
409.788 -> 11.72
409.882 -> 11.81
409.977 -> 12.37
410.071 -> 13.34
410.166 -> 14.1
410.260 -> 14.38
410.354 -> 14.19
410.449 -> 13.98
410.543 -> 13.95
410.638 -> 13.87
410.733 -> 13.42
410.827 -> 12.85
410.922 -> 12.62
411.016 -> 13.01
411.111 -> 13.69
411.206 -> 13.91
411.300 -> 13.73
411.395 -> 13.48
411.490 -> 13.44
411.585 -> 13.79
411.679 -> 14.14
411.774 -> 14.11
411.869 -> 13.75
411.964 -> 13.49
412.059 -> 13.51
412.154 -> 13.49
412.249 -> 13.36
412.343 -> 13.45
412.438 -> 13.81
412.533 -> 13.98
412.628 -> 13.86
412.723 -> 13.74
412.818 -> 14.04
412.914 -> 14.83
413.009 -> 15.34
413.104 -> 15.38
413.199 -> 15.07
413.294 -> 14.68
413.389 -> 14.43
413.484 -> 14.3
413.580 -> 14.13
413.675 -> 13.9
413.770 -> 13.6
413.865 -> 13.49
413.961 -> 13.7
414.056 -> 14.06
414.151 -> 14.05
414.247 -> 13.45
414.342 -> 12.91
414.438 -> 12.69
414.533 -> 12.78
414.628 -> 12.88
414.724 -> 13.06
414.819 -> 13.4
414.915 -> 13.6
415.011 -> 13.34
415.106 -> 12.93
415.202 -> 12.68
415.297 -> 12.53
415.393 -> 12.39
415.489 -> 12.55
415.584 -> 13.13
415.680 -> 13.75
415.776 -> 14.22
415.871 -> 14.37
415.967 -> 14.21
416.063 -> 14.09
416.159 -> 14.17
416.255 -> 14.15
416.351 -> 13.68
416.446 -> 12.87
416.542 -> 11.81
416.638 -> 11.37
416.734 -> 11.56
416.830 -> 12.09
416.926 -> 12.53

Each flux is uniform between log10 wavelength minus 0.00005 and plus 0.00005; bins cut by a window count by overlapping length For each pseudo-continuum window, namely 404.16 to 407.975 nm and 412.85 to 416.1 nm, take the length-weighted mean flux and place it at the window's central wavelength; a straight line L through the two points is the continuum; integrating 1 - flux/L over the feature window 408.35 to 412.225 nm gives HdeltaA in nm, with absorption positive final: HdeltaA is 0.04 nm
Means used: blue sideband 13.5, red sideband 13.7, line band 13.5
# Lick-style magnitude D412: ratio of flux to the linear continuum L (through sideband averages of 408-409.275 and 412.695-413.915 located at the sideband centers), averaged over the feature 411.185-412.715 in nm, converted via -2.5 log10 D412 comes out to 0.04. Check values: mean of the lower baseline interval 14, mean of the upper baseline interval 14.4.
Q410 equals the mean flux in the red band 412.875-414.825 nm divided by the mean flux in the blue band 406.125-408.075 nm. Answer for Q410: 1.06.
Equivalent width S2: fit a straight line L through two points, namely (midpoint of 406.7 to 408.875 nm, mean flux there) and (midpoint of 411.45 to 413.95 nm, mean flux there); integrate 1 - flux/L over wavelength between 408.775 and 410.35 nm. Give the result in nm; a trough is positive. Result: 0.09 nm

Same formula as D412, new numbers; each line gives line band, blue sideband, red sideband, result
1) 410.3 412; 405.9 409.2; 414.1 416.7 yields -0.02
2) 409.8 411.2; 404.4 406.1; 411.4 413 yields 0.04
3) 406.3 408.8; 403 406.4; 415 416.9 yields -0.03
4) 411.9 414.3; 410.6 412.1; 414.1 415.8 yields -0.06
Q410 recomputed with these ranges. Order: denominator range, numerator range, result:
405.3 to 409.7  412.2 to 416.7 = 1.01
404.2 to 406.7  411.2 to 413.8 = 1.04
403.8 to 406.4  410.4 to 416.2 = 1.01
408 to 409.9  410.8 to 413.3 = 1.03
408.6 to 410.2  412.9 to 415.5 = 1.04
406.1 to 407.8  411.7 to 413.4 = 1.07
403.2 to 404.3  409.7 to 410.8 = 1.01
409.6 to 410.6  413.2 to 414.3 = 1.06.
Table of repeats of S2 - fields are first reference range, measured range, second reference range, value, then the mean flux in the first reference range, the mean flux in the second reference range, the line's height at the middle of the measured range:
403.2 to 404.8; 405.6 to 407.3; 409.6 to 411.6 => 0.01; 13.2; 13.3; 13.2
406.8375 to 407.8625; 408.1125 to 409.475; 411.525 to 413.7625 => 0.00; 13.6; 14.1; 13.8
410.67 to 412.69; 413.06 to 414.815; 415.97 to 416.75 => -0.06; 13.6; 13.1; 13.3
